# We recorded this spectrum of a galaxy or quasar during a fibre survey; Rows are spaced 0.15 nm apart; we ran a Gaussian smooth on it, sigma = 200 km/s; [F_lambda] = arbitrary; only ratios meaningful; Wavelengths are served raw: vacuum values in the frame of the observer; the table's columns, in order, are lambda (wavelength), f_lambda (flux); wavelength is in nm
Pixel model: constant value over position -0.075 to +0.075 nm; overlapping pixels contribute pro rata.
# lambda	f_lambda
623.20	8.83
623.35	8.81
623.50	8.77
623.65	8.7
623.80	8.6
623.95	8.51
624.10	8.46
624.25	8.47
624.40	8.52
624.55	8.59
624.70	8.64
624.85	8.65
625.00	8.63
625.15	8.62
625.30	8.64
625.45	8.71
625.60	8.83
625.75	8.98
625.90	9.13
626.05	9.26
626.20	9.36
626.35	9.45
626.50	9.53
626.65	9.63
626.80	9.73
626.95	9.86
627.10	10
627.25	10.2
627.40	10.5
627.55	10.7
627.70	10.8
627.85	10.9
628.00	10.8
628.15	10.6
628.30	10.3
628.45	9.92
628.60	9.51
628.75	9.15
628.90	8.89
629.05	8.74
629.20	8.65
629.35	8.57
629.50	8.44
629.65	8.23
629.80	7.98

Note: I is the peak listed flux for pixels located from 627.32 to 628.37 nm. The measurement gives 10.9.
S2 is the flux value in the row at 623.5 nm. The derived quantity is 8.77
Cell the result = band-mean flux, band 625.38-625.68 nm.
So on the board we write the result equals 8.77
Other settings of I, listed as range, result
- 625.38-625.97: 9.13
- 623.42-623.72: 8.77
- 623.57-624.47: 8.7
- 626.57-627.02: 9.86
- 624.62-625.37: 8.65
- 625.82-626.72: 9.63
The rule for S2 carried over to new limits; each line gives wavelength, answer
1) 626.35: 9.45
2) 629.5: 8.44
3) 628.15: 10.6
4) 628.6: 9.51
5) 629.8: 7.98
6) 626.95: 9.86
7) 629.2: 8.65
